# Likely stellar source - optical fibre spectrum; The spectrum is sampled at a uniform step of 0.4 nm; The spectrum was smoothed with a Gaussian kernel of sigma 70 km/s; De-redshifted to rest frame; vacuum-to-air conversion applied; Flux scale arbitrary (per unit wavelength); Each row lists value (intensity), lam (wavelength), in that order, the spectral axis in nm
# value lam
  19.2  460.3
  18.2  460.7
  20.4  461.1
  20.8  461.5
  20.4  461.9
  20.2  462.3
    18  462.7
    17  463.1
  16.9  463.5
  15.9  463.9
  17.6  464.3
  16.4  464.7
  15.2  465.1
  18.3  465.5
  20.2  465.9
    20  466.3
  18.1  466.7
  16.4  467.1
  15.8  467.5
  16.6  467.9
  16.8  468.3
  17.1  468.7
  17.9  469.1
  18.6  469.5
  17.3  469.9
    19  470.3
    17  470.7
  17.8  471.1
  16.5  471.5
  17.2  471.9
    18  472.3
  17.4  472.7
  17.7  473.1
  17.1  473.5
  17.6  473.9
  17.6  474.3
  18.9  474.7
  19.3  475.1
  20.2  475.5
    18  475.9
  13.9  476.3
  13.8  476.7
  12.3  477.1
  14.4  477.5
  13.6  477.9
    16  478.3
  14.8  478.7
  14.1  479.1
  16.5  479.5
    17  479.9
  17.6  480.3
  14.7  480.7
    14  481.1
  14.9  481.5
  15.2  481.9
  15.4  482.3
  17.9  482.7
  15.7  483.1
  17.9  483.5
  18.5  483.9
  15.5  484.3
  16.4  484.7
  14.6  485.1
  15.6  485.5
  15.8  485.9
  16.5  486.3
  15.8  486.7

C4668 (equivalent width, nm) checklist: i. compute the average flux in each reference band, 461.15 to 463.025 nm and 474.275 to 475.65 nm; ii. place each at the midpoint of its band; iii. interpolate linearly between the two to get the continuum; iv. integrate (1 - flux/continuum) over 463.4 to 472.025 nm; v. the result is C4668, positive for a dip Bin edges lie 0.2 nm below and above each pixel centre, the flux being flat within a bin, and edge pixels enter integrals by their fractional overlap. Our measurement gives 0.91 nm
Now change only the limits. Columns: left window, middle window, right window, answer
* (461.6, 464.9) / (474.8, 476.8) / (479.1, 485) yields -0.069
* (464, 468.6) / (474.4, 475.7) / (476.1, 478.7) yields -0.402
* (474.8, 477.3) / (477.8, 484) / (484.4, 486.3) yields 0.056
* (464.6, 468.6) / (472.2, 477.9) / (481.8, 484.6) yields 0.092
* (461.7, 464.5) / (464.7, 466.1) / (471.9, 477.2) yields 0.011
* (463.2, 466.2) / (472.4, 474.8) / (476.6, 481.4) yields -0.282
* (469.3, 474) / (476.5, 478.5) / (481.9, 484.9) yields 0.363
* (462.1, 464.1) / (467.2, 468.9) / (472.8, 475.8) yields 0.128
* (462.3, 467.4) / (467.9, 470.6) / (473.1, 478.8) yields -0.093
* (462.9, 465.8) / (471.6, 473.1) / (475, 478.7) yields -0.135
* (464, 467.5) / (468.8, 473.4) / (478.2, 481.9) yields -0.229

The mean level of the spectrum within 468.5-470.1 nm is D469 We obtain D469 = 17.7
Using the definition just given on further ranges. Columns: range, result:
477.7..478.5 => 14.8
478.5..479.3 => 14.4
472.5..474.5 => 17.5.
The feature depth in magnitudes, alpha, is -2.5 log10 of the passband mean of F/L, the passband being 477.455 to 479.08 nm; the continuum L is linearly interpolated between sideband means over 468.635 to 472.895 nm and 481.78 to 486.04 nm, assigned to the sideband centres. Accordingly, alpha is 0.15 mag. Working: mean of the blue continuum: 17.6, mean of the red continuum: 16.3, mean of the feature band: 14.7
